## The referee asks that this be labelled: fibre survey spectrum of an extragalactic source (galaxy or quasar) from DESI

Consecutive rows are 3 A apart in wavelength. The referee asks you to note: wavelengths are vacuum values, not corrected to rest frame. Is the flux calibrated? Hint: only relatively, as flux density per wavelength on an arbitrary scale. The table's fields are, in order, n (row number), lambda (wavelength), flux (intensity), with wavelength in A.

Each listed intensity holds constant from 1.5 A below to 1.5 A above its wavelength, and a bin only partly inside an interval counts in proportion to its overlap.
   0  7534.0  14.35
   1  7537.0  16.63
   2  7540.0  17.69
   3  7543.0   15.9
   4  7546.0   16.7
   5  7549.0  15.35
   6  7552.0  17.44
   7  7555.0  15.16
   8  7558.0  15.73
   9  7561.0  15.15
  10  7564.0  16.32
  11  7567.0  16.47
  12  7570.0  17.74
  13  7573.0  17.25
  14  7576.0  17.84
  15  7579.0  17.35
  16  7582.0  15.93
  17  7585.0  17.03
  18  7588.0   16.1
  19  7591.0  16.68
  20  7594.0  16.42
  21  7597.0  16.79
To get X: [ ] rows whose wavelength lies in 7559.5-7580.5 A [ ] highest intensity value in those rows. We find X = 17.84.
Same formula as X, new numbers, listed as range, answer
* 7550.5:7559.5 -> 17.44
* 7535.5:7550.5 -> 17.69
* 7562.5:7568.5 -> 16.47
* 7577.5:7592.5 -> 17.35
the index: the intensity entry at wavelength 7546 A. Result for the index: 16.7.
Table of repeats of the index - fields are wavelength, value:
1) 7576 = 17.84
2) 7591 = 16.68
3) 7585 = 17.03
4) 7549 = 15.35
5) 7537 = 16.63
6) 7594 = 16.42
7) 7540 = 17.69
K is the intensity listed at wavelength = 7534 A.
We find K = 14.35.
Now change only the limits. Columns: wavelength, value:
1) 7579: 17.35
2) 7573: 17.25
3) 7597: 16.79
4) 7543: 15.9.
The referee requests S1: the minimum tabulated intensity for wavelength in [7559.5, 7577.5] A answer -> 15.15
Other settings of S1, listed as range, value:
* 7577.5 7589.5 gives 15.93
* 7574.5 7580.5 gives 17.35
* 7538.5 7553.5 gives 15.35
